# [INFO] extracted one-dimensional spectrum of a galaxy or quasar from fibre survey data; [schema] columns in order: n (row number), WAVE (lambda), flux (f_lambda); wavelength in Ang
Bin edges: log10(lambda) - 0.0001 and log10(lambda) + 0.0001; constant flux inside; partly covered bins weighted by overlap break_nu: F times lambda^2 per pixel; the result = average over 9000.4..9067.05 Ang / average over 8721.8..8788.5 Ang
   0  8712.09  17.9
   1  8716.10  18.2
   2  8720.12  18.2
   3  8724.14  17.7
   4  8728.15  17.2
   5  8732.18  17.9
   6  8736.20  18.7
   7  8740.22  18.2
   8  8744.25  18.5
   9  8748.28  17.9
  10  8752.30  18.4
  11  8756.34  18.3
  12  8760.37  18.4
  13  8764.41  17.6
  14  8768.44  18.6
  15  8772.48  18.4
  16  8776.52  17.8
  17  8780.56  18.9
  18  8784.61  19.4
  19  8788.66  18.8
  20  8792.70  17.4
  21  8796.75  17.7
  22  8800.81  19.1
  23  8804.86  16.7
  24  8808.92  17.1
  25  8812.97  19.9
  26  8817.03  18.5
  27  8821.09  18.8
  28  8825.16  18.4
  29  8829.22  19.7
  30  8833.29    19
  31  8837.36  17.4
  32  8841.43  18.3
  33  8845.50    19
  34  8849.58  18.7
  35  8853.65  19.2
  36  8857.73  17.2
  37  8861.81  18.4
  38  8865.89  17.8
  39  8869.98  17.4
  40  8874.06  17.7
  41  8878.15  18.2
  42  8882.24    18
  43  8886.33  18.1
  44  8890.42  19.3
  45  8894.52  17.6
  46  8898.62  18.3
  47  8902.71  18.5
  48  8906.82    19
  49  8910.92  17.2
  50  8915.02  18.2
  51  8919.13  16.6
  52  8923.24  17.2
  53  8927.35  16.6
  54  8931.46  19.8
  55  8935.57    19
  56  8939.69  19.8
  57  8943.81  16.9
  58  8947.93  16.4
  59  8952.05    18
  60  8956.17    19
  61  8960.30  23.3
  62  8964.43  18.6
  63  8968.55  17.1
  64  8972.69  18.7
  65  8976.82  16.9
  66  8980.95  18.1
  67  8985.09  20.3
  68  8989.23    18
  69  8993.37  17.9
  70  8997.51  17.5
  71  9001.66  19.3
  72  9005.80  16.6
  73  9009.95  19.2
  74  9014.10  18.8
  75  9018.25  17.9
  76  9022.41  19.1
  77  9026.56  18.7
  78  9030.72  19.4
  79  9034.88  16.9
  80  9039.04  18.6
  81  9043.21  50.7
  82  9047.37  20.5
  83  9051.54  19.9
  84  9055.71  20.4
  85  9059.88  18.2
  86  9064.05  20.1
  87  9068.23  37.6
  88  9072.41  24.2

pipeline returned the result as 1.2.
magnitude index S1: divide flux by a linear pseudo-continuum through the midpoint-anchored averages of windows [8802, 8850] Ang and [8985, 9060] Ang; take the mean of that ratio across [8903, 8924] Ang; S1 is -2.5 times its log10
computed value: 0.095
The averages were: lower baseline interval 18.5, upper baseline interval 20.5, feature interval 17.7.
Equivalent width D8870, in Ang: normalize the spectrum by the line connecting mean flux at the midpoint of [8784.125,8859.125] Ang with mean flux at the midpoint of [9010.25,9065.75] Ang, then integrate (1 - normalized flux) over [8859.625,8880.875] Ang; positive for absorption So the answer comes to 1.3 Ang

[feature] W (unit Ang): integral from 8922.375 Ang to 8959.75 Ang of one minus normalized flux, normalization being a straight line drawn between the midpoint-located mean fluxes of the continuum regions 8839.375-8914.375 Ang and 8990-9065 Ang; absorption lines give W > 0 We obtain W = 1.71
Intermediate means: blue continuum 18.2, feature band 18.3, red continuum 20.5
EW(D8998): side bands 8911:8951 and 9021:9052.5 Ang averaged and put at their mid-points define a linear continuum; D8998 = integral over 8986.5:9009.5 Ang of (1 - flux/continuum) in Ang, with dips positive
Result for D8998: 3.4 Ang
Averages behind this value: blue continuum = 17.8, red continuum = 23.2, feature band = 18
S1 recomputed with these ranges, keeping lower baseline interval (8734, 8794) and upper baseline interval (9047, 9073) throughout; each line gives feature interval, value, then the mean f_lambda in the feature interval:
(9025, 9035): 0.21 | 18.6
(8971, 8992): 0.19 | 18.4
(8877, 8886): 0.12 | 18.1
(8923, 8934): 0.16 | 18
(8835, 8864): 0.08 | 18.3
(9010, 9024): 0.20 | 18.7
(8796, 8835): 0.04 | 18.5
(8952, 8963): 0.05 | 20.4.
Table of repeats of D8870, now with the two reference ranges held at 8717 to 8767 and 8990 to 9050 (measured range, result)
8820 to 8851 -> 0.5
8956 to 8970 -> 0.4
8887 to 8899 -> 0.7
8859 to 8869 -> 0.7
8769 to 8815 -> 0.7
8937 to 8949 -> 1.3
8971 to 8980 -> 1.1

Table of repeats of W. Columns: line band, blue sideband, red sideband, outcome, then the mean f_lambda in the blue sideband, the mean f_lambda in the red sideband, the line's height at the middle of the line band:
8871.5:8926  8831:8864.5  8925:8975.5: 1.5 Ang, 18.4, 18.6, 18.5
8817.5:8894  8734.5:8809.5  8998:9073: 4.0 Ang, 18.2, 21.9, 19.4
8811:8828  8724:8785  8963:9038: -0.6 Ang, 18.2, 18.3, 18.2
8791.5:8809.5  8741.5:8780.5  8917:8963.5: 0.6 Ang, 18.2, 18.4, 18.3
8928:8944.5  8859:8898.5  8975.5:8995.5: -0.6 Ang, 18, 18.3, 18.2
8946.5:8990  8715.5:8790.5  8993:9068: 3.8 Ang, 18.3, 21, 20.4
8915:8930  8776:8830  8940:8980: 1.0 Ang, 18.4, 18.4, 18.4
